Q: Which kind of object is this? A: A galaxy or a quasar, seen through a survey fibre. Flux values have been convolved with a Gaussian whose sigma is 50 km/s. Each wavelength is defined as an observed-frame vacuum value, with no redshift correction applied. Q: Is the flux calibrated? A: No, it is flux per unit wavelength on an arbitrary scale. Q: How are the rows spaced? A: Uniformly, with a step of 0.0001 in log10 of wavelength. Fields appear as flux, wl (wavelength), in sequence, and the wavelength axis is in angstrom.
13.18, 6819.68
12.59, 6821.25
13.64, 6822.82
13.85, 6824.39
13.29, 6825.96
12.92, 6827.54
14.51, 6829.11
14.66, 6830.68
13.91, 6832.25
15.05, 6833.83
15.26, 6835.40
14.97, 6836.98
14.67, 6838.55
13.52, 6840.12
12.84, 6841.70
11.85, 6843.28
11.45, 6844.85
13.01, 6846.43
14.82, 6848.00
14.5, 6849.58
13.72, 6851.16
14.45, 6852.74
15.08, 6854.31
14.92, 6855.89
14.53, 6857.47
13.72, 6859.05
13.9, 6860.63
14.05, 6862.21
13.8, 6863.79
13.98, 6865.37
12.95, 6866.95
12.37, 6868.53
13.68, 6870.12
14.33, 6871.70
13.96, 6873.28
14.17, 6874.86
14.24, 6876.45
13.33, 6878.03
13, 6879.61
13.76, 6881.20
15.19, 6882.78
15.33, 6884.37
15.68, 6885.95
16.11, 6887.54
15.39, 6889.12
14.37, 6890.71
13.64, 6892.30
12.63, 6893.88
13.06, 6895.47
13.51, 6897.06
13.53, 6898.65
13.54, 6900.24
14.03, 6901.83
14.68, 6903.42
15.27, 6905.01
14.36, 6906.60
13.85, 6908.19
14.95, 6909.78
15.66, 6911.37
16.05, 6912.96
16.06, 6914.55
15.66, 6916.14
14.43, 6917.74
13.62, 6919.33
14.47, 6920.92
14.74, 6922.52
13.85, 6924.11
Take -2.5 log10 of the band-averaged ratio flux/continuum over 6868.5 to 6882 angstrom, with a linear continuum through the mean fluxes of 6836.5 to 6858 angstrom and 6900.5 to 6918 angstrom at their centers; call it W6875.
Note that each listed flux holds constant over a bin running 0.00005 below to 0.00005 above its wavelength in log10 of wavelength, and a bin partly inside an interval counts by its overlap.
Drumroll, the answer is 0.05 mag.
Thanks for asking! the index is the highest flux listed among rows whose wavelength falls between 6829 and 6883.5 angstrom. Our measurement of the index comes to 15.26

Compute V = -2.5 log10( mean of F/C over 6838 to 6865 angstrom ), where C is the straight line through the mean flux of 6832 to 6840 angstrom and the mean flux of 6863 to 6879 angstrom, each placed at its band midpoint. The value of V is 0.03 mag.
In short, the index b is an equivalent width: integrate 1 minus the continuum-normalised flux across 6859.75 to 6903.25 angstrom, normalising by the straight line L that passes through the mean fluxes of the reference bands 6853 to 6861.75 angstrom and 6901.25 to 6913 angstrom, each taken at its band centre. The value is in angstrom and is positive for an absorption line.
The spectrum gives 1.8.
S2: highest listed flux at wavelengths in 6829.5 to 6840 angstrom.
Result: 15.26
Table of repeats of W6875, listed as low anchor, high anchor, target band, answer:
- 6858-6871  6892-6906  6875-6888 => -0.06 mag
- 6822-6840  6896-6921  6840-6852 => 0.09 mag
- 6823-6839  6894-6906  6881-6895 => -0.06 mag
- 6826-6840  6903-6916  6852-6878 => 0.05 mag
